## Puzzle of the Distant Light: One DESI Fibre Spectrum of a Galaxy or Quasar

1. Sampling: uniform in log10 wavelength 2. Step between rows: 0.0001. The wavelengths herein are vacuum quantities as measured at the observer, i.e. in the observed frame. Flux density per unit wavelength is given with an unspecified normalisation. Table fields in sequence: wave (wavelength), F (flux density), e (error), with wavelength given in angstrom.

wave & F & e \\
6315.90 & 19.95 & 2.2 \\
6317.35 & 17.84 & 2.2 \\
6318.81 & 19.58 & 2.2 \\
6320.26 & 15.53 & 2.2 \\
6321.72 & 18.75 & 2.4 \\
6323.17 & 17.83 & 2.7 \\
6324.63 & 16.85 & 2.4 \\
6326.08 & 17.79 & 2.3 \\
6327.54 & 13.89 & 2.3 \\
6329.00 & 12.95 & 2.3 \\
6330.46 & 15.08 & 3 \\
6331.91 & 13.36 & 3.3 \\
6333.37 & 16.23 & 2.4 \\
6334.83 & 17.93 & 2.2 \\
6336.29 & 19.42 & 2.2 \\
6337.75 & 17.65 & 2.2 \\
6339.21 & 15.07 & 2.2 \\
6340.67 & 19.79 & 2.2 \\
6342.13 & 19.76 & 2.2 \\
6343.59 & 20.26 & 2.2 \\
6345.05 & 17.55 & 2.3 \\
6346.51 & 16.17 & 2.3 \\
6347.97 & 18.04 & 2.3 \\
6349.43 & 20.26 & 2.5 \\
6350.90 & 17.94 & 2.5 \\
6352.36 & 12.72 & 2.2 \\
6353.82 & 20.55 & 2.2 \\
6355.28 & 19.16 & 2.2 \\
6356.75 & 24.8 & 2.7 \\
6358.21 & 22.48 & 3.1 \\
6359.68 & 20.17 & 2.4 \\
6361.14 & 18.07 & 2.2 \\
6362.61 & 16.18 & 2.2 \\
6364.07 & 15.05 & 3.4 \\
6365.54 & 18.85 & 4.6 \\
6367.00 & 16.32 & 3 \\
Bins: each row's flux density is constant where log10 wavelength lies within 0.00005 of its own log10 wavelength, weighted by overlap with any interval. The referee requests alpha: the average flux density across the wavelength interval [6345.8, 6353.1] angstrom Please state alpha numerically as 17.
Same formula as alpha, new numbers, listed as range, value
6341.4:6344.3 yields 20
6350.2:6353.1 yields 15.4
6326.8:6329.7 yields 13.4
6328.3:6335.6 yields 15.1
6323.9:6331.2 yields 15.3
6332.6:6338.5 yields 17.8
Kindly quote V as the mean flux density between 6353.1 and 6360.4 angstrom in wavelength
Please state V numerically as 21.4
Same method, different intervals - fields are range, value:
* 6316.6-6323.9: 17.9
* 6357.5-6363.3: 19.2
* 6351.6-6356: 17.5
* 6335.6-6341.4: 18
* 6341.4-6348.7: 18.4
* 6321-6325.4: 17.8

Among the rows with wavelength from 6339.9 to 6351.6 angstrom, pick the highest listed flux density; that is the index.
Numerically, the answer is 20.26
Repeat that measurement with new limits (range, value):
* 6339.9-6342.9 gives 19.79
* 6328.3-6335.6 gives 17.93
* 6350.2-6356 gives 20.55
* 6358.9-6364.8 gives 20.17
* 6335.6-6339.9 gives 19.42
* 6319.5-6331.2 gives 18.75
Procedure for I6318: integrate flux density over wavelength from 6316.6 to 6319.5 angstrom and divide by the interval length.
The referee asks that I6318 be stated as 18.7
